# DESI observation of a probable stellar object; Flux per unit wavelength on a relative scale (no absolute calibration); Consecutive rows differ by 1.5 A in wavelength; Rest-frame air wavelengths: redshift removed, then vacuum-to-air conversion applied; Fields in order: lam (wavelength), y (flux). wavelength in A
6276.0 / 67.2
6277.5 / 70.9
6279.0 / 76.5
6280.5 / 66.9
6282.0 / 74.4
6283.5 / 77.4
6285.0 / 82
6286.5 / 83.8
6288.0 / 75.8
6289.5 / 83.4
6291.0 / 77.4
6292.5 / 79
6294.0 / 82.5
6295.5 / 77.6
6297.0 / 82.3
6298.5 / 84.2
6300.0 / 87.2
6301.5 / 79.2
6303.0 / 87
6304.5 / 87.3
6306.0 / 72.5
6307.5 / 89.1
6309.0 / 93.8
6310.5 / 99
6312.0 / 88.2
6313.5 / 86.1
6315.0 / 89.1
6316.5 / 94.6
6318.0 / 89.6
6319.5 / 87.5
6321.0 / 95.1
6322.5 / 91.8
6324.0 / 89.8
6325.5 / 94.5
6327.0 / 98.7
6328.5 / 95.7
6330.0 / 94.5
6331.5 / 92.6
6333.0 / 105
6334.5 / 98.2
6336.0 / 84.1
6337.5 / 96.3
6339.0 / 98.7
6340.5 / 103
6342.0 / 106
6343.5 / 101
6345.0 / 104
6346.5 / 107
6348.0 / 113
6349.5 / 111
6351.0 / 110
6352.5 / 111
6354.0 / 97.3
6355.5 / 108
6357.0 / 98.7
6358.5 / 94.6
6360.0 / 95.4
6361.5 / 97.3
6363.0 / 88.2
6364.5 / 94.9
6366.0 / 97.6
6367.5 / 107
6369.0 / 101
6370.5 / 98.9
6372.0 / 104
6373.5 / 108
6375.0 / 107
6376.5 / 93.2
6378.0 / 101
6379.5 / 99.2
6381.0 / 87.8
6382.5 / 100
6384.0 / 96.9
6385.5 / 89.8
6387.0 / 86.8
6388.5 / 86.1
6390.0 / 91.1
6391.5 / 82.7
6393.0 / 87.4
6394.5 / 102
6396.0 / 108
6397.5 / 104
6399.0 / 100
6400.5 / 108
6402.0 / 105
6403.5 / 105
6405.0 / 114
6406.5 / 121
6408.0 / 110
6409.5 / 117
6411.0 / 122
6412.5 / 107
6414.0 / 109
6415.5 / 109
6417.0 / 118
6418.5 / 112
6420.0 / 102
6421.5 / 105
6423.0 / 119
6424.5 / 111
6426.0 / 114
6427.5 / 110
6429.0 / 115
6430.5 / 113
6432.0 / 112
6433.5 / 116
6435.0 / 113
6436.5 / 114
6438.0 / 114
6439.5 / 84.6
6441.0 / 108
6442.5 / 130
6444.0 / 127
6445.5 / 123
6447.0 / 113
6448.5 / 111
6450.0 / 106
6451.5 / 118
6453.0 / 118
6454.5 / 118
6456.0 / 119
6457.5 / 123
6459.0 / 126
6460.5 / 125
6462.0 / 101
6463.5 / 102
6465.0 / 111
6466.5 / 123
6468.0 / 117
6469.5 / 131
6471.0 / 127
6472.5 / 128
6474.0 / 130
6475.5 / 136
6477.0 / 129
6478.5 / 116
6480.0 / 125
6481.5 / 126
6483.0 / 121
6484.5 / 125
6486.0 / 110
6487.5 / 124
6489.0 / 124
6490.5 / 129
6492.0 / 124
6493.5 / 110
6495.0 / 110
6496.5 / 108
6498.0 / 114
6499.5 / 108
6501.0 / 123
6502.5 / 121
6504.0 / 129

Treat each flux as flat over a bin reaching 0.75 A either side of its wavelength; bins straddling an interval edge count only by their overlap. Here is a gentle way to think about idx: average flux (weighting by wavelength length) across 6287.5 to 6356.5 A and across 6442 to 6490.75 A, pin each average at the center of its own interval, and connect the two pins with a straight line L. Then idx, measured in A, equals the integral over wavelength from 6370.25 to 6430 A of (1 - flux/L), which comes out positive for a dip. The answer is 2.18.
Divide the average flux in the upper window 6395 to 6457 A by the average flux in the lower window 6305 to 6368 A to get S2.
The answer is 1.2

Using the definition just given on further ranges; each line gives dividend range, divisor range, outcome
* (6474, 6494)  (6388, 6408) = 1.21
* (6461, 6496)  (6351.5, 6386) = 1.22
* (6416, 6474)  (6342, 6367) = 1.13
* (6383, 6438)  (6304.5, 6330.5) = 1.17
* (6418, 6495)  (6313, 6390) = 1.20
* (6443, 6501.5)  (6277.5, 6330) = 1.40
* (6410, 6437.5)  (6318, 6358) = 1.13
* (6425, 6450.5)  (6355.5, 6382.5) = 1.15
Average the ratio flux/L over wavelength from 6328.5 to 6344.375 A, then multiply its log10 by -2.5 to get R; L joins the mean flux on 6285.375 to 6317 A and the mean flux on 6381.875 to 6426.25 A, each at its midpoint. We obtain -0.07 mag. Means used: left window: 84.6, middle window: 97.9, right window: 105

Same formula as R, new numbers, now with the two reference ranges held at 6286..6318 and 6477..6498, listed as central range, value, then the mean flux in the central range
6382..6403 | 0.06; 96.3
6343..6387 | -0.04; 101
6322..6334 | -0.07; 95.5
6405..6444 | -0.05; 113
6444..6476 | -0.05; 119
